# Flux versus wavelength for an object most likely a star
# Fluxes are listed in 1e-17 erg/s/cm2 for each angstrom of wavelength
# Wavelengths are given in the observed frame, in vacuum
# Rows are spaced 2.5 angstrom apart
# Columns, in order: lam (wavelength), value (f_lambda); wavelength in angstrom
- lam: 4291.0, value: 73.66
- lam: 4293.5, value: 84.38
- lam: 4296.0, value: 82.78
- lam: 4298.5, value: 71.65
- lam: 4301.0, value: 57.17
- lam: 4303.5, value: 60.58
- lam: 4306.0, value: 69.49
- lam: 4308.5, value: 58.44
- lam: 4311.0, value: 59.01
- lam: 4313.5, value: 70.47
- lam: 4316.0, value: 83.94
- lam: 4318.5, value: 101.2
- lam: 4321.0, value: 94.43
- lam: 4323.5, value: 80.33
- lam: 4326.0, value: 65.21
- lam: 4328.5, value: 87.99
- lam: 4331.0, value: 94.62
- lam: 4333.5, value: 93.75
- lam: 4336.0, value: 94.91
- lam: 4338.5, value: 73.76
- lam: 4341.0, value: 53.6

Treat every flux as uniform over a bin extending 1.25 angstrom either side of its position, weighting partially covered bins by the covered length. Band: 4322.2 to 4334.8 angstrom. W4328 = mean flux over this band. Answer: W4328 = 84.5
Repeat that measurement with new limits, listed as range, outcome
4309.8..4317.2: 71.1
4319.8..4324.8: 87.1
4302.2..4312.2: 61.9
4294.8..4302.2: 70.5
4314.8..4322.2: 93.2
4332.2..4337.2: 94.3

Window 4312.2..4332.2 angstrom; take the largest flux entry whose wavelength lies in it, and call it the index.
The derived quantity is 101.2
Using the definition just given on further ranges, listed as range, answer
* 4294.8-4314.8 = 82.78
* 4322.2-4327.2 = 80.33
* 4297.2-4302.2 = 71.65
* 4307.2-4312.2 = 59.01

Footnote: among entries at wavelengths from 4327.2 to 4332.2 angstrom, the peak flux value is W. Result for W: 94.62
